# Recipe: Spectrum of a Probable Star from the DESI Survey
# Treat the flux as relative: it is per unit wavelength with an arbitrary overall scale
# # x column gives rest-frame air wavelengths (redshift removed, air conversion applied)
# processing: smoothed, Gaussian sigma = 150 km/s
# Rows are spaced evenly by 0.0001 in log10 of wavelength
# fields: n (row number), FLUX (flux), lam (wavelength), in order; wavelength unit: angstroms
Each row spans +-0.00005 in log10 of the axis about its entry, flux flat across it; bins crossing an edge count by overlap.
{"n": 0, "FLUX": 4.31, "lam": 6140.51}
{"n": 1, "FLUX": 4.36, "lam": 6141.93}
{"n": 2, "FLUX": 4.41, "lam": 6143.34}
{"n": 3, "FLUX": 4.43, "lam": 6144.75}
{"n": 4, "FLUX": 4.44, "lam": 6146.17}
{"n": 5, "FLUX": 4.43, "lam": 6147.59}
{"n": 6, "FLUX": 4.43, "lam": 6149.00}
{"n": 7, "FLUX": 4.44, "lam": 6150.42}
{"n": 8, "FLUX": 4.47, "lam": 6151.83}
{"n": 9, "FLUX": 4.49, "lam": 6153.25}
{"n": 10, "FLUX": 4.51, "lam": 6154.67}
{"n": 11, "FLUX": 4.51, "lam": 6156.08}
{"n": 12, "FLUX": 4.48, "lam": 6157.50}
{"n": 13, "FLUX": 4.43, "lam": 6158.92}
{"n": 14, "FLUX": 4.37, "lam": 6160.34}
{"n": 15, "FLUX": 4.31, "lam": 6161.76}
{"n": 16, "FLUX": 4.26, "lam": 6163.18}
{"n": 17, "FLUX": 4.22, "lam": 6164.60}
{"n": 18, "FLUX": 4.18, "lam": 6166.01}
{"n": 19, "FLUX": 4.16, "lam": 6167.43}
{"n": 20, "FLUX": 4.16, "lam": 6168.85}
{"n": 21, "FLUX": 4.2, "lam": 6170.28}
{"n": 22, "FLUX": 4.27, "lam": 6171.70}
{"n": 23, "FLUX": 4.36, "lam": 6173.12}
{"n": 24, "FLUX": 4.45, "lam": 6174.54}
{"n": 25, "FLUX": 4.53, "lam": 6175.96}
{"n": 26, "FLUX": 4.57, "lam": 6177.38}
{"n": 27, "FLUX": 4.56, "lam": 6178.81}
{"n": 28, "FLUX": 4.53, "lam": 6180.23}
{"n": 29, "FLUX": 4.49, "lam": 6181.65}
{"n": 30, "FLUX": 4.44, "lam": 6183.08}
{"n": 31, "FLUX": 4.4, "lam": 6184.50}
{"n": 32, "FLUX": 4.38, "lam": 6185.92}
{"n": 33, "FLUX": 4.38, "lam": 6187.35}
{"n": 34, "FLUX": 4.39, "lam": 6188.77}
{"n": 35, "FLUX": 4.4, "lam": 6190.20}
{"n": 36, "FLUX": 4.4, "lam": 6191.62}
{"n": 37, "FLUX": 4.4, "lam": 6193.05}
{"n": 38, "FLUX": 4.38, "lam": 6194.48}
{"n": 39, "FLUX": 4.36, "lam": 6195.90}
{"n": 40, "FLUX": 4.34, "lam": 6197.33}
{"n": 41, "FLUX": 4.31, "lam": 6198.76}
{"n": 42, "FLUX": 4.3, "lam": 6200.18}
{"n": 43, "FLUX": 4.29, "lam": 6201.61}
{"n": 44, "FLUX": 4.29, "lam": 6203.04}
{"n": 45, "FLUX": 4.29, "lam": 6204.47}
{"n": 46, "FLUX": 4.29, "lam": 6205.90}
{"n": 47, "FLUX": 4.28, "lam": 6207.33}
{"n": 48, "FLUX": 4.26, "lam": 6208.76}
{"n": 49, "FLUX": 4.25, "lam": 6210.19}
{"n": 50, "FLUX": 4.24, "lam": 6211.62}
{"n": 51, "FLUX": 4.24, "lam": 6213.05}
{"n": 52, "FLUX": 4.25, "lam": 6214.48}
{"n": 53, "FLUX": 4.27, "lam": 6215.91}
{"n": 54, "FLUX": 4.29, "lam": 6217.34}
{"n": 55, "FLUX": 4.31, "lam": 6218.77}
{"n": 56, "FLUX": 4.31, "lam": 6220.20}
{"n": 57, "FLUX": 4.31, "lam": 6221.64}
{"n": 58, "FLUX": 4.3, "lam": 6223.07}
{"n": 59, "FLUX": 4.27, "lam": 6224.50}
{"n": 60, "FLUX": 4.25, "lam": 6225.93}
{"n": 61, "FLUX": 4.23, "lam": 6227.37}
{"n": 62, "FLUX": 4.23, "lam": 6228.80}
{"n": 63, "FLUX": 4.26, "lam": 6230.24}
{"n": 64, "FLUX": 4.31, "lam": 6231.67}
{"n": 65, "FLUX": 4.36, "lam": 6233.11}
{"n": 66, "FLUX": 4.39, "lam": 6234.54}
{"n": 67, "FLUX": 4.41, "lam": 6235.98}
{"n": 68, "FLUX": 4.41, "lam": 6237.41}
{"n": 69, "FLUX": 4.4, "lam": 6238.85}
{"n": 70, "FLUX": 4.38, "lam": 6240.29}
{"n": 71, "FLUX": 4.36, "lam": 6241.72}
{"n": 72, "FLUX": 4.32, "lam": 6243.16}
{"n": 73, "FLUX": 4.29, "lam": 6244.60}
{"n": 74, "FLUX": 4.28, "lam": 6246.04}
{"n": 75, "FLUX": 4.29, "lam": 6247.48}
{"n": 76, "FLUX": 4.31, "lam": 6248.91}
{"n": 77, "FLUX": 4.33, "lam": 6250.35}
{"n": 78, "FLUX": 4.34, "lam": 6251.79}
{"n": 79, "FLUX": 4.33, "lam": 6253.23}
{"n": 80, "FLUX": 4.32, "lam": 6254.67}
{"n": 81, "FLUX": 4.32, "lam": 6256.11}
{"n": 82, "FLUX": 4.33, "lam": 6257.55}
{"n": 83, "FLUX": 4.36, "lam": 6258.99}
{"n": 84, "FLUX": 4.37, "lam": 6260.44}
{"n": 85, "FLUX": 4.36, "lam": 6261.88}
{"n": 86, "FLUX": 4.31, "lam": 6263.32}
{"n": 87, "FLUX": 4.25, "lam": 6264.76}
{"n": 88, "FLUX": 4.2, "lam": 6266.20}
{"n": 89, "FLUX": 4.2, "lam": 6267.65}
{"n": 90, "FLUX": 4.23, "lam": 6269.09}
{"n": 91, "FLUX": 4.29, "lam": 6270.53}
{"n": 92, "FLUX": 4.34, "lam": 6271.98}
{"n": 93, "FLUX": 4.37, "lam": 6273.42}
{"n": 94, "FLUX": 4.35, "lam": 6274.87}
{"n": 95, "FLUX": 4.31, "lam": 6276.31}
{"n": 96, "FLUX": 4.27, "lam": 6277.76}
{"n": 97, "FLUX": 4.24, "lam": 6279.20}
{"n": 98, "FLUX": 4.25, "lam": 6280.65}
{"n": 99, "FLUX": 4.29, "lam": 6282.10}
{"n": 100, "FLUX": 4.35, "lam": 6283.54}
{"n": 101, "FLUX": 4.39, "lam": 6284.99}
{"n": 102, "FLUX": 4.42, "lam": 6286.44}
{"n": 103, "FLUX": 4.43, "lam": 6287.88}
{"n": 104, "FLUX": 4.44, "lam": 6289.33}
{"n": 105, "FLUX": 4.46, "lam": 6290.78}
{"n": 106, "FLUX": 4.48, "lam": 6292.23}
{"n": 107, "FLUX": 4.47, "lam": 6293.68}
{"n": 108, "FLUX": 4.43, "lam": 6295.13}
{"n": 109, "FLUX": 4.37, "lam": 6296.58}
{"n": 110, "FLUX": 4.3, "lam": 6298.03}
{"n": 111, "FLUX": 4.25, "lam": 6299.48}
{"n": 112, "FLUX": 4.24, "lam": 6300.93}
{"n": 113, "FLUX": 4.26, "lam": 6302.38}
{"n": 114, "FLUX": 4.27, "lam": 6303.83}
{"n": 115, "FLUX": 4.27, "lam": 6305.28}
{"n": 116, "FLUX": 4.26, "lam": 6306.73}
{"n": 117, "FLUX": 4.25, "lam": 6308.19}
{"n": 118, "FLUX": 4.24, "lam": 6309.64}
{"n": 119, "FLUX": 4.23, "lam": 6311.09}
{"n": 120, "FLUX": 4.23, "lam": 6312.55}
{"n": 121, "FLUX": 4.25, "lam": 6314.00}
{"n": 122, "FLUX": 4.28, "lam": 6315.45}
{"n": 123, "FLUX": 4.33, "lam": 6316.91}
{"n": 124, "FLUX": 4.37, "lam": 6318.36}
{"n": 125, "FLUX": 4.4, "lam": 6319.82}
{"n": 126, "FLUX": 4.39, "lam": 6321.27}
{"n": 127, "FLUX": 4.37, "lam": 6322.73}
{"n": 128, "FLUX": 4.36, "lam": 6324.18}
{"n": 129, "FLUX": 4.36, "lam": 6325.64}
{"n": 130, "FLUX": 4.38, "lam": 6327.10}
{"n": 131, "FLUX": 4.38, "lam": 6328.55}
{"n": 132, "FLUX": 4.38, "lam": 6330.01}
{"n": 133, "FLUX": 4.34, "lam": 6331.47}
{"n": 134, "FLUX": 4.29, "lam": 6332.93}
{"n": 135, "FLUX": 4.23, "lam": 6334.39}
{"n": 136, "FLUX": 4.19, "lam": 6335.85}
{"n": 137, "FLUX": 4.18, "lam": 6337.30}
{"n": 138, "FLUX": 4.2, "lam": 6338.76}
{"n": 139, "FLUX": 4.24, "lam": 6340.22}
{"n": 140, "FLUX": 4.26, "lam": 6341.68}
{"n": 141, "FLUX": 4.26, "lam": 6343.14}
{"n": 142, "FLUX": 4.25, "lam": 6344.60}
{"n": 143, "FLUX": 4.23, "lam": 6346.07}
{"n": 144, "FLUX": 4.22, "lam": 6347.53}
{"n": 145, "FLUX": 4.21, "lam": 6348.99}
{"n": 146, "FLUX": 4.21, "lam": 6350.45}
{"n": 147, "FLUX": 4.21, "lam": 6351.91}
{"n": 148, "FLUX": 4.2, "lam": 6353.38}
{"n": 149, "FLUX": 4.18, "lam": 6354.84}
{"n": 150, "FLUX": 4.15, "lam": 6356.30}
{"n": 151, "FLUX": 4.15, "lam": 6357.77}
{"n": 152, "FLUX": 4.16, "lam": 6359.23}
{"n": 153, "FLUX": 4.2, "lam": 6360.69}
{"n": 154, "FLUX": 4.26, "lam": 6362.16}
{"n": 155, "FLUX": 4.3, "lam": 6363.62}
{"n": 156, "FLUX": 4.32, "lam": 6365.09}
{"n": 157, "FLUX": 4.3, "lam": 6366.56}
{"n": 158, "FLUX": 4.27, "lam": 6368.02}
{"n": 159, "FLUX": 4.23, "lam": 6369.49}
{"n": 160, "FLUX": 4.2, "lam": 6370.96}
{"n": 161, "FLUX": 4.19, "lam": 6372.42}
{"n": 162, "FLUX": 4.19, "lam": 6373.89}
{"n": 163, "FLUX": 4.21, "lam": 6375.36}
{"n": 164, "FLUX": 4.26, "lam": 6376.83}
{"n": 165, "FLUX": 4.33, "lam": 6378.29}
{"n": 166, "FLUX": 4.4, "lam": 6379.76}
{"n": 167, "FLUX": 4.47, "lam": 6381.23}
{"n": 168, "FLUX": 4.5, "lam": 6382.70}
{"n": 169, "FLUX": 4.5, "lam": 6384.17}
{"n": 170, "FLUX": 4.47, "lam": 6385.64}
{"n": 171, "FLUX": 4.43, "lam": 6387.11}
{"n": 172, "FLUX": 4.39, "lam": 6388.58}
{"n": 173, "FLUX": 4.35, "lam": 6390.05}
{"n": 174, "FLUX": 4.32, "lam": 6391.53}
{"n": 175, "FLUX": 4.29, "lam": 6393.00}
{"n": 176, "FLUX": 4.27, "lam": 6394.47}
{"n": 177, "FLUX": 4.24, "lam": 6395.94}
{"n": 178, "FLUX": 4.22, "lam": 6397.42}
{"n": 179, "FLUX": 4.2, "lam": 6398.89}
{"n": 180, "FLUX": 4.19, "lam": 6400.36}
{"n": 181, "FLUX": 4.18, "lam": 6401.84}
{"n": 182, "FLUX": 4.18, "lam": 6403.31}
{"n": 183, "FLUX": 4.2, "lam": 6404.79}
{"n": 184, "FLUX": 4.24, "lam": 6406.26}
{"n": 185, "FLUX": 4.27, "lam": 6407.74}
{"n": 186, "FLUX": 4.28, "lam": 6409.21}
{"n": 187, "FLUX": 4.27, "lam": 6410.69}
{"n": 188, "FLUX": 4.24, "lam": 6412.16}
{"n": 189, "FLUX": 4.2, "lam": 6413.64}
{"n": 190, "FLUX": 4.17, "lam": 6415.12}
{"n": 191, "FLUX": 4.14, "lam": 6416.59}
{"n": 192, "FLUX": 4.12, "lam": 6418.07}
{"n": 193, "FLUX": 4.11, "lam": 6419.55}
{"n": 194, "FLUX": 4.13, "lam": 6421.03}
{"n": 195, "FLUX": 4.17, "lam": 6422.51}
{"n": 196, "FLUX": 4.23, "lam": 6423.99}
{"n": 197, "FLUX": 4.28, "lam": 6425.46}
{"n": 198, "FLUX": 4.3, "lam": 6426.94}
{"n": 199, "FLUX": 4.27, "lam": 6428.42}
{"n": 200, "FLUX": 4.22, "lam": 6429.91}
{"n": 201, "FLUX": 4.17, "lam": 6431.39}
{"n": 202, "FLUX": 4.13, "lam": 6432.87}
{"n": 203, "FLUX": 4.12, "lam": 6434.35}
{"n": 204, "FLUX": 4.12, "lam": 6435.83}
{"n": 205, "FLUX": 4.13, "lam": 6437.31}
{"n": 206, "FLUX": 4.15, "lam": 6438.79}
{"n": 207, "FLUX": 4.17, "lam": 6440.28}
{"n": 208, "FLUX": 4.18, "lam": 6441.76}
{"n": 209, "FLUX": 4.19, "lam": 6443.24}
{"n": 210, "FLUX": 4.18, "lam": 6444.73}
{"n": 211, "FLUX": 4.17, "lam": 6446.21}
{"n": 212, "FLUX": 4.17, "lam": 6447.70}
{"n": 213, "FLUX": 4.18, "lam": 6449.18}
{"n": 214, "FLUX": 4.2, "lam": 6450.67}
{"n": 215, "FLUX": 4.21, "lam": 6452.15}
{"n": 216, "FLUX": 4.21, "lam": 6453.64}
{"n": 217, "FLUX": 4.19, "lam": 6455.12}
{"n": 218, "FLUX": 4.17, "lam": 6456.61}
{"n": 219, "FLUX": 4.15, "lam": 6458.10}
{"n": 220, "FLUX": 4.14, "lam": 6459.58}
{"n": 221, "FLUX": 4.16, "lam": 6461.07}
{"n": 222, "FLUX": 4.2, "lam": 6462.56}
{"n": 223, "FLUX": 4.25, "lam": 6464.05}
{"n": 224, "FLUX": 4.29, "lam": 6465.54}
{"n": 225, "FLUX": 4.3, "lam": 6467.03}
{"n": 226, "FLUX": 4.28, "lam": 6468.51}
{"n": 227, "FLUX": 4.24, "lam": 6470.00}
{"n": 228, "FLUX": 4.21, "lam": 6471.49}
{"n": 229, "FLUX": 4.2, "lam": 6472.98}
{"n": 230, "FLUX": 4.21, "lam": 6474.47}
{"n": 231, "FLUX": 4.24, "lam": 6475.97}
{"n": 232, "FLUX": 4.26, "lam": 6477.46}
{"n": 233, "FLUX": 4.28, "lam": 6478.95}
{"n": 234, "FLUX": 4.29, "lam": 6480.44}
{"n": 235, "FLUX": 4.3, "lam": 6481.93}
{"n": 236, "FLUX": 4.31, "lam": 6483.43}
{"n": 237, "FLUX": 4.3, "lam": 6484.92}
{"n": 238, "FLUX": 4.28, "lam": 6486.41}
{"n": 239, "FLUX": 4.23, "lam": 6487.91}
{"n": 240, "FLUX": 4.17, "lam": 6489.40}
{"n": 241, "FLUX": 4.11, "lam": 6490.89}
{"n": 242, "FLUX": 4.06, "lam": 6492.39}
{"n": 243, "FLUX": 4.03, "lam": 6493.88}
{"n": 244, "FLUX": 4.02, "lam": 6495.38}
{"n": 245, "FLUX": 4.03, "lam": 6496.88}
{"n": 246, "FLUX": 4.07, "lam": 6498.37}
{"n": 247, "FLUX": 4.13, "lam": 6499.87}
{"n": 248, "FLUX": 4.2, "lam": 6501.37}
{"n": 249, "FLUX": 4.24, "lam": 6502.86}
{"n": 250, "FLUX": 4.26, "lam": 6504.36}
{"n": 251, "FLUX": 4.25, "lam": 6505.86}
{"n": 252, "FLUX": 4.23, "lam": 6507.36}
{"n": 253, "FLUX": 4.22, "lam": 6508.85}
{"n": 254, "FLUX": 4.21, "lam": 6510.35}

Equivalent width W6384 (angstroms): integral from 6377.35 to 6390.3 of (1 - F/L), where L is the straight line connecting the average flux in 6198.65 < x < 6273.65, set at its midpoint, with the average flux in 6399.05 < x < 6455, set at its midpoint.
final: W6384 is -0.6 angstroms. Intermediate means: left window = 4.3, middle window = 4.43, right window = 4.19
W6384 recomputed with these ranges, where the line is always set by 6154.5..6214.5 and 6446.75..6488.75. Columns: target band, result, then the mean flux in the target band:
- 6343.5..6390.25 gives -0.1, 4.28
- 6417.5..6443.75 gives 0.4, 4.18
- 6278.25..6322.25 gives -0.3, 4.33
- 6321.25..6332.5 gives -0.2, 4.36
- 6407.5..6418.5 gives 0.1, 4.21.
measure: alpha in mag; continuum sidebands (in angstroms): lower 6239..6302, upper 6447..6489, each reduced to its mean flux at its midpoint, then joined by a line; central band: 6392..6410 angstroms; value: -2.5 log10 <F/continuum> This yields 0.01 mag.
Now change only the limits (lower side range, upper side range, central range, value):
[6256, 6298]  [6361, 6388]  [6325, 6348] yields 0.014 mag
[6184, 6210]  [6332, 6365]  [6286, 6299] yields -0.039 mag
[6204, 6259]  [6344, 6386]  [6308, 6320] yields 0.000 mag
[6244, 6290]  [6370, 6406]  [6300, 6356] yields 0.009 mag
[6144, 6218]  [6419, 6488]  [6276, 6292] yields -0.013 mag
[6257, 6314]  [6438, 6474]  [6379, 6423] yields -0.009 mag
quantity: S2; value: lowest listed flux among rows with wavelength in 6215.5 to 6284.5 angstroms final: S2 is 4.2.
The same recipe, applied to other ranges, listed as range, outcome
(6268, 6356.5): 4.15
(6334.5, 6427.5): 4.11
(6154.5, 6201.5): 4.16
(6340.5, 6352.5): 4.21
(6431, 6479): 4.12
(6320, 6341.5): 4.18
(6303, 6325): 4.23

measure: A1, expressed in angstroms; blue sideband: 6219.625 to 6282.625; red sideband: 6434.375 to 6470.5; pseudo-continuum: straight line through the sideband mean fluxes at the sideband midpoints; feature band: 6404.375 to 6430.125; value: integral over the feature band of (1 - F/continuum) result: 0.0 angstroms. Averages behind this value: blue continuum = 4.31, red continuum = 4.19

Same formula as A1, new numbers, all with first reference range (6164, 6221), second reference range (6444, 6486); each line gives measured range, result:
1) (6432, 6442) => 0.2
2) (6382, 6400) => -0.4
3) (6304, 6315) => 0.1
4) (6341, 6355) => 0.2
